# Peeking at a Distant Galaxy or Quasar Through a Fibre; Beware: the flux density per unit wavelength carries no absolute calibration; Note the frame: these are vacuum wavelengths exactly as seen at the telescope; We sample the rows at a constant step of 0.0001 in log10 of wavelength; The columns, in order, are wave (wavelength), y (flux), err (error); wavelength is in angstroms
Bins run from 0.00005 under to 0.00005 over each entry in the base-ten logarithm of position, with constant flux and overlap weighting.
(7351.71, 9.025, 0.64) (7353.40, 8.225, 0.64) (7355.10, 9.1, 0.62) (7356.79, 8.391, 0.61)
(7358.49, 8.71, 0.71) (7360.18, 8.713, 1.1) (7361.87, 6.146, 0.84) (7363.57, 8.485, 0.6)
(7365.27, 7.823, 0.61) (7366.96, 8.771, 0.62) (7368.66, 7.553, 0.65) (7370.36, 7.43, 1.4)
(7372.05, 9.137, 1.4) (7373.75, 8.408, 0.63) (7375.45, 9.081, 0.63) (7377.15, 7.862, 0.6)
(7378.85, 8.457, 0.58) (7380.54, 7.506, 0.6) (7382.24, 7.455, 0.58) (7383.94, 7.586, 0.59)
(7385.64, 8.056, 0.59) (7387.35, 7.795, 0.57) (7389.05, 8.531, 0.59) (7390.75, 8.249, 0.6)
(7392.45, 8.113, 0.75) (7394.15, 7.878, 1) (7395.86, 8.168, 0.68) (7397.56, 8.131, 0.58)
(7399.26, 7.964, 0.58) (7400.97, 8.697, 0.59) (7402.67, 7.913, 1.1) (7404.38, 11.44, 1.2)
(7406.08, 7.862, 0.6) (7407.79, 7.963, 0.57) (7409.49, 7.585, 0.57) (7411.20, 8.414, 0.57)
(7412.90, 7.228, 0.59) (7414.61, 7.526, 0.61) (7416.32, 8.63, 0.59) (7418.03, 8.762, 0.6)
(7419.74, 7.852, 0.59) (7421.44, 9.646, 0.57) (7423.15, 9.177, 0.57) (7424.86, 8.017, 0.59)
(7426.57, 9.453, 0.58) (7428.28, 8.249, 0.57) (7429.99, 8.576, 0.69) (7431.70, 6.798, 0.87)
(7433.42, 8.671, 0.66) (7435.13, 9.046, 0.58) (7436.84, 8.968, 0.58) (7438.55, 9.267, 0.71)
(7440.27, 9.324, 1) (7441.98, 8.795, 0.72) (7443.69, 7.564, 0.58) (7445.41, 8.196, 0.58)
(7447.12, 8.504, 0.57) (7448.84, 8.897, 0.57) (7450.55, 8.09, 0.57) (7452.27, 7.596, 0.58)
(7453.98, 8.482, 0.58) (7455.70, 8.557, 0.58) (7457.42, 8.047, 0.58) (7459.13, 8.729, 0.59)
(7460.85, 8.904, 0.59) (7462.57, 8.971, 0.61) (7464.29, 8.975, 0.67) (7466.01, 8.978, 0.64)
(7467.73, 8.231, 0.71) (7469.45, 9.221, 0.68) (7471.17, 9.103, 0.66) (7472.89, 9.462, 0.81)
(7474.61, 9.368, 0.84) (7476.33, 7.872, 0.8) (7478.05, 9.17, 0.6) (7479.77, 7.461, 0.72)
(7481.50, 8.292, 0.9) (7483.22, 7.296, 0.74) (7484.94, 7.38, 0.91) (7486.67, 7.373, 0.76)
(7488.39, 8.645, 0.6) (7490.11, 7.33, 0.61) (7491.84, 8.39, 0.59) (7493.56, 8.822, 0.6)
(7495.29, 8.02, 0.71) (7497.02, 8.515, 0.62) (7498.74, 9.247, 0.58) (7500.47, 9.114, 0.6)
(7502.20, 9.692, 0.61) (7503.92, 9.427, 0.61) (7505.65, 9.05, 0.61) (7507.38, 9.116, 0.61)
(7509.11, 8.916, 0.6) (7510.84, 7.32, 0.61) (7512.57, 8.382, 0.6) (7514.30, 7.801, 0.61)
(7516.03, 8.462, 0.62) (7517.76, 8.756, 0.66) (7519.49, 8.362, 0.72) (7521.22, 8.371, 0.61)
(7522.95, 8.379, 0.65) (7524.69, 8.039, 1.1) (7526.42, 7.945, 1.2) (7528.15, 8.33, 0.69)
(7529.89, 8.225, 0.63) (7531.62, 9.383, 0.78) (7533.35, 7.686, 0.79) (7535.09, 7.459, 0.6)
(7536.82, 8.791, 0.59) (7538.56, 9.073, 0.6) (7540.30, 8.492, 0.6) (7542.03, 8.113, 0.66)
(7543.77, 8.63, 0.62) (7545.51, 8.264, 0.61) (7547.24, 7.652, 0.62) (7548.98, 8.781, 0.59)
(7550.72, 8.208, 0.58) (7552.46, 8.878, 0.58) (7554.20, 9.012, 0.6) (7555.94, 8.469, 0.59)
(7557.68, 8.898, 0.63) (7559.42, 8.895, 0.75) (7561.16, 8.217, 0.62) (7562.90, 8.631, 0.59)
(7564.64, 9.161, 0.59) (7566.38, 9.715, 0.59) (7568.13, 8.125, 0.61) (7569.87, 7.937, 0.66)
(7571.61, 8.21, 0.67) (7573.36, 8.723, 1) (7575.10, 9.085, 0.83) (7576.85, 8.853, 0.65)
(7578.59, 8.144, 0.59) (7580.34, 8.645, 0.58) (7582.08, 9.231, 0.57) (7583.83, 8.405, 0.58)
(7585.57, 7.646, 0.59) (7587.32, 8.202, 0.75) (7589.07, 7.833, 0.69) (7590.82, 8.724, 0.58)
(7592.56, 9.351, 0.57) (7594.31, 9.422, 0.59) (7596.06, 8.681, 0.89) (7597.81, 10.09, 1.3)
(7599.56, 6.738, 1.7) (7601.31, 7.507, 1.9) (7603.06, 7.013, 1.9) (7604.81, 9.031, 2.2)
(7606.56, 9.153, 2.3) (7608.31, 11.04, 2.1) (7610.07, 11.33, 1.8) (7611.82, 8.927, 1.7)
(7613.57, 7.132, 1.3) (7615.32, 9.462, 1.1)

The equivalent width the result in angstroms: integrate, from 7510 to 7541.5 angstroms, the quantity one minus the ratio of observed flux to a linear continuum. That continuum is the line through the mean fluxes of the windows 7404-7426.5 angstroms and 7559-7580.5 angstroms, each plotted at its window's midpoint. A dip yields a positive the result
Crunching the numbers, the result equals 1.1 angstroms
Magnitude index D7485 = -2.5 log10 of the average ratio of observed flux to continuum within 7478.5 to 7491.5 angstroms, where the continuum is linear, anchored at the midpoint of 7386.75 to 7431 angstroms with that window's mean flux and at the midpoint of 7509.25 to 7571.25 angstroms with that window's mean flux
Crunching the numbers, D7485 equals 0.09 mag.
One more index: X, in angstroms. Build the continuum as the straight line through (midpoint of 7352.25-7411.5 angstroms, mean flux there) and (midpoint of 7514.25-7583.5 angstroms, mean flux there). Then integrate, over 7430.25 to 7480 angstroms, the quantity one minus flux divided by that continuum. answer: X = -1.57 angstroms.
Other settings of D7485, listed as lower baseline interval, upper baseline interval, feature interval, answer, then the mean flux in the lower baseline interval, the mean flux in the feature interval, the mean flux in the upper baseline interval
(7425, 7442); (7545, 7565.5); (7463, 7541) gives 0.019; 8.68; 8.48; 8.6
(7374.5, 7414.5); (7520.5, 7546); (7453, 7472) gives -0.062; 8.16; 8.74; 8.34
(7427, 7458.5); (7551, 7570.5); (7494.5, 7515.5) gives -0.016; 8.44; 8.71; 8.72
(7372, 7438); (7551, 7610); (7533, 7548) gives 0.044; 8.32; 8.26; 8.69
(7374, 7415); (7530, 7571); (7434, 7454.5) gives -0.037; 8.16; 8.57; 8.54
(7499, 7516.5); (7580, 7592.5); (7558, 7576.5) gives -0.021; 8.75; 8.68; 8.44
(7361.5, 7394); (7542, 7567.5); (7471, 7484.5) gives -0.007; 8.05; 8.44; 8.65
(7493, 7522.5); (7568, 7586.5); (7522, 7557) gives 0.023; 8.66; 8.39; 8.47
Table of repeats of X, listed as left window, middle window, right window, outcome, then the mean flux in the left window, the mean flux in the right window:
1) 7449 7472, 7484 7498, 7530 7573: 0.8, 8.62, 8.53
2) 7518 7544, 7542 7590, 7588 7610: 0.3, 8.35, 8.8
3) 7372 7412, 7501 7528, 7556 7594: -0.2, 8.24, 8.61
